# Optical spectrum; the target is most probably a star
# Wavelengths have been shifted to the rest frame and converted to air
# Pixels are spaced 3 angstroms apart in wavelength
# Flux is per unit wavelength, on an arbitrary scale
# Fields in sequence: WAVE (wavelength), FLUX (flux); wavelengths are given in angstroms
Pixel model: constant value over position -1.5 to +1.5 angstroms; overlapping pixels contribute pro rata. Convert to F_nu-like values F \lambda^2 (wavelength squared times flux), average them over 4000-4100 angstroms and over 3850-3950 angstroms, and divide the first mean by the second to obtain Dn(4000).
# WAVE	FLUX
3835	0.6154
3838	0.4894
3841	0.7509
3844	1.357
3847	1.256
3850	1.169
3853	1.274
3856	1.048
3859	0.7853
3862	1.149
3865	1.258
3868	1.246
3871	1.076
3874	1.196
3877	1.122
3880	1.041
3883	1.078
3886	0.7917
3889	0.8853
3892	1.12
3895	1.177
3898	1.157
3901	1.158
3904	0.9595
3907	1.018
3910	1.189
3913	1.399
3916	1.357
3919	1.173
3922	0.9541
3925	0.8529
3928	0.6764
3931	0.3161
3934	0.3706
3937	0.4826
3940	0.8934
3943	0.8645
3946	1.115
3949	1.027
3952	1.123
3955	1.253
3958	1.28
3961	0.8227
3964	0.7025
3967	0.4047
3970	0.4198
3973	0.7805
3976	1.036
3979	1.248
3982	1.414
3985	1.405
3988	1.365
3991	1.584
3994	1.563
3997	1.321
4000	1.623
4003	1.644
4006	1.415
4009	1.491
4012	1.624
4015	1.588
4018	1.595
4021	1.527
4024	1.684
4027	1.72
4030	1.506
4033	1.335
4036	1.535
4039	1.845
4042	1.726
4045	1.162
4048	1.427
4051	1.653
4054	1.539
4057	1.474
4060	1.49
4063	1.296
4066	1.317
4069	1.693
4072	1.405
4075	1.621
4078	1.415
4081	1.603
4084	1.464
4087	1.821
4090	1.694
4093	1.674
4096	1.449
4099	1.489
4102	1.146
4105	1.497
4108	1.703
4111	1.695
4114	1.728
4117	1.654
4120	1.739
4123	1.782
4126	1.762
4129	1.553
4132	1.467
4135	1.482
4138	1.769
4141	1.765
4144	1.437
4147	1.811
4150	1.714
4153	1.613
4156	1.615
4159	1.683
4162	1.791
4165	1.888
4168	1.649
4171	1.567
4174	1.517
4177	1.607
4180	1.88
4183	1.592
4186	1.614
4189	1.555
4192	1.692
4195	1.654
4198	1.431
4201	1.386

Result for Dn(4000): 1.65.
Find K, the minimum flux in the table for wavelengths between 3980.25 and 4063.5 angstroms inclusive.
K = 1.162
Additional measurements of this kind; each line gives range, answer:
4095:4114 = 1.146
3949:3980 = 0.4047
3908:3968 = 0.3161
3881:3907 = 0.7917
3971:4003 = 0.7805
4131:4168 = 1.437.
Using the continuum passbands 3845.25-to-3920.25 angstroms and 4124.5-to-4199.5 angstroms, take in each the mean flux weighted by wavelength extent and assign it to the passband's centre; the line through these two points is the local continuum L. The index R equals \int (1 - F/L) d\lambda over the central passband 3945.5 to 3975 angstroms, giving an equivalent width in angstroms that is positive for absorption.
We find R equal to 8.8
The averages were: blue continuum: 1.12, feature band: 0.888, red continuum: 1.64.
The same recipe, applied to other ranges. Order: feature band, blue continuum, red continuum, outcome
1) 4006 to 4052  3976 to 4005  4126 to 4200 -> -2.2 angstroms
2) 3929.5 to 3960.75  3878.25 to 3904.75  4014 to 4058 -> 9.4 angstroms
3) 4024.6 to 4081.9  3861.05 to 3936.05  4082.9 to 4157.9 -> -3.1 angstroms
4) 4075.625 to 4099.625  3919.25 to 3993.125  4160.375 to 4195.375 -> -3.7 angstroms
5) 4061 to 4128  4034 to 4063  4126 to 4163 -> 0.3 angstroms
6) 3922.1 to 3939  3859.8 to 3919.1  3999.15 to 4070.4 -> 8.9 angstroms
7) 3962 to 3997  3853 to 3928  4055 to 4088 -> 5.6 angstroms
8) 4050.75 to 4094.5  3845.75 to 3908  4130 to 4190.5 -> -1.8 angstroms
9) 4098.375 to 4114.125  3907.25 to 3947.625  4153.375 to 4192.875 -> -0.8 angstroms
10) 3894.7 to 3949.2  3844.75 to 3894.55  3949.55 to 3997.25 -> 7.5 angstroms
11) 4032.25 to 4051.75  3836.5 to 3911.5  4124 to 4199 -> -1.7 angstroms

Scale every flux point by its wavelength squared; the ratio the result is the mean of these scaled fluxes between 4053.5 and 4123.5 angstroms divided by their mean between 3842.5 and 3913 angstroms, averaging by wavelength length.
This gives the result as 1.6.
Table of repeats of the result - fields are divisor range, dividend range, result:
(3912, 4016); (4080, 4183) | 1.61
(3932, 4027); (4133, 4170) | 1.54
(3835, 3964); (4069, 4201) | 1.81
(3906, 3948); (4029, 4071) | 1.76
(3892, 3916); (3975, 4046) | 1.37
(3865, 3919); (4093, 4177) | 1.64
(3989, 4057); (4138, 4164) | 1.16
